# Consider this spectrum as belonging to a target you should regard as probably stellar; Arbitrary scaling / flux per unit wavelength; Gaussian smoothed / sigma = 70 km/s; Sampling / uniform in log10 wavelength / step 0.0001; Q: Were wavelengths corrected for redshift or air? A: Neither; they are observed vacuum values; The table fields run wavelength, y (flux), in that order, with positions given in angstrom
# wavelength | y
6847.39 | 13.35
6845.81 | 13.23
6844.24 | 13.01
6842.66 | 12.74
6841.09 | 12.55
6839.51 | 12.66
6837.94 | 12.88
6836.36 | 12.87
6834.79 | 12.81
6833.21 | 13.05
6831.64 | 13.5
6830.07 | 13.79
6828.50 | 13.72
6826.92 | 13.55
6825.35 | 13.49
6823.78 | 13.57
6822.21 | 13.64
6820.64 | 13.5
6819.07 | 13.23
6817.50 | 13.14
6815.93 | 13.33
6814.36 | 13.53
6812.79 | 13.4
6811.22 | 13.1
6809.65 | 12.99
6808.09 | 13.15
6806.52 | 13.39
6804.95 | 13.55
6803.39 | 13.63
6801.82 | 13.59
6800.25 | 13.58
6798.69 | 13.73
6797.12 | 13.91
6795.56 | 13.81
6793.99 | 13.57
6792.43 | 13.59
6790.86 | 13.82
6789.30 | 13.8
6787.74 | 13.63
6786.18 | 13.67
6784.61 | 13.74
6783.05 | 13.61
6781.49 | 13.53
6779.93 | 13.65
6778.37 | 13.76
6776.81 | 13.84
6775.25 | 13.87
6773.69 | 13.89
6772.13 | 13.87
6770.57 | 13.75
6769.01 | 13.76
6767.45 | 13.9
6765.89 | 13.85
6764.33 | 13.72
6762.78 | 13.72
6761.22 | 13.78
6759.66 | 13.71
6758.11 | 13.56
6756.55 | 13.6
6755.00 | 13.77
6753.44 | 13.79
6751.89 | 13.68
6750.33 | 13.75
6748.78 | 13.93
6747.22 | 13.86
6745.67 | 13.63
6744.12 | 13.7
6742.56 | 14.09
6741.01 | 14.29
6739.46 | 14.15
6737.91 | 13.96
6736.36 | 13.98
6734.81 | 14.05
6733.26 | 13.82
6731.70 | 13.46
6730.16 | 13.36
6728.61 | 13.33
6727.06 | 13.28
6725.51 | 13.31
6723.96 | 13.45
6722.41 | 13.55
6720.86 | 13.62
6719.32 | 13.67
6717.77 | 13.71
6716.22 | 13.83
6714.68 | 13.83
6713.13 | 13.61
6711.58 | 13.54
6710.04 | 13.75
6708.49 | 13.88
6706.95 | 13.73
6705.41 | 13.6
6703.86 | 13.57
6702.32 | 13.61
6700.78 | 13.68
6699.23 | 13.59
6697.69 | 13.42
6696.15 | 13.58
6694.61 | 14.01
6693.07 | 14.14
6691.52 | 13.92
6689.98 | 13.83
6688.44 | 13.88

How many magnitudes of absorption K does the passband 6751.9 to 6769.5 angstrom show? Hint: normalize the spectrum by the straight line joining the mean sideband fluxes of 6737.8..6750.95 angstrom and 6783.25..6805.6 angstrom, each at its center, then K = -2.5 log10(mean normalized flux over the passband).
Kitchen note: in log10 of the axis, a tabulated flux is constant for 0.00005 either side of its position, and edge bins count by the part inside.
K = 0.009 mag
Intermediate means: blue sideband 13.9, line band 13.7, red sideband 13.7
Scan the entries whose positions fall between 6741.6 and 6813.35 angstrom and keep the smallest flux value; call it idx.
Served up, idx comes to 12.99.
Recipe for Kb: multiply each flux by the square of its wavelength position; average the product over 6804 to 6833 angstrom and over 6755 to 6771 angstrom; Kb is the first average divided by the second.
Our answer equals 1.0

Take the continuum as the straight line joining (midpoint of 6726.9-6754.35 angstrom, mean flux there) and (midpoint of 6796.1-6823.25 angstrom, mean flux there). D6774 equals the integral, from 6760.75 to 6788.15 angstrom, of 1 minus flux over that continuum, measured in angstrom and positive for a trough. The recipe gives -0.3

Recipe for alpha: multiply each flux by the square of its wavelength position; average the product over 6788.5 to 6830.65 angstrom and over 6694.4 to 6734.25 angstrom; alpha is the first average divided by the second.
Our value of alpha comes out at 1.0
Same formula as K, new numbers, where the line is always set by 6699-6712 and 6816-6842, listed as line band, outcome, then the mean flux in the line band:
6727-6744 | -0.02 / 13.8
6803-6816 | 0.00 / 13.3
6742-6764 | -0.02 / 13.8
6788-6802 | -0.03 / 13.7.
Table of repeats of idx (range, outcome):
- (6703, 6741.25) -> 13.28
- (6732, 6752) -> 13.63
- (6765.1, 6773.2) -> 13.75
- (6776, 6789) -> 13.53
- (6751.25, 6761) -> 13.56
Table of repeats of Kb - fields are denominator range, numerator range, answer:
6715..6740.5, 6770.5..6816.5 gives 1.01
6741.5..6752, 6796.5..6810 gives 0.99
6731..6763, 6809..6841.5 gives 0.98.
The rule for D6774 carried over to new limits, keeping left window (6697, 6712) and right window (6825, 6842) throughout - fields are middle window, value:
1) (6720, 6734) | 0.10 angstrom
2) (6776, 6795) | -0.49 angstrom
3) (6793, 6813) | -0.34 angstrom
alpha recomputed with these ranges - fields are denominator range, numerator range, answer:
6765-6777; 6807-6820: 0.97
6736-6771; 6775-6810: 1.00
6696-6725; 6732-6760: 1.03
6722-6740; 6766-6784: 1.02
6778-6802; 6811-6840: 0.98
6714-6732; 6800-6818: 1.01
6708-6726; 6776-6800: 1.03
